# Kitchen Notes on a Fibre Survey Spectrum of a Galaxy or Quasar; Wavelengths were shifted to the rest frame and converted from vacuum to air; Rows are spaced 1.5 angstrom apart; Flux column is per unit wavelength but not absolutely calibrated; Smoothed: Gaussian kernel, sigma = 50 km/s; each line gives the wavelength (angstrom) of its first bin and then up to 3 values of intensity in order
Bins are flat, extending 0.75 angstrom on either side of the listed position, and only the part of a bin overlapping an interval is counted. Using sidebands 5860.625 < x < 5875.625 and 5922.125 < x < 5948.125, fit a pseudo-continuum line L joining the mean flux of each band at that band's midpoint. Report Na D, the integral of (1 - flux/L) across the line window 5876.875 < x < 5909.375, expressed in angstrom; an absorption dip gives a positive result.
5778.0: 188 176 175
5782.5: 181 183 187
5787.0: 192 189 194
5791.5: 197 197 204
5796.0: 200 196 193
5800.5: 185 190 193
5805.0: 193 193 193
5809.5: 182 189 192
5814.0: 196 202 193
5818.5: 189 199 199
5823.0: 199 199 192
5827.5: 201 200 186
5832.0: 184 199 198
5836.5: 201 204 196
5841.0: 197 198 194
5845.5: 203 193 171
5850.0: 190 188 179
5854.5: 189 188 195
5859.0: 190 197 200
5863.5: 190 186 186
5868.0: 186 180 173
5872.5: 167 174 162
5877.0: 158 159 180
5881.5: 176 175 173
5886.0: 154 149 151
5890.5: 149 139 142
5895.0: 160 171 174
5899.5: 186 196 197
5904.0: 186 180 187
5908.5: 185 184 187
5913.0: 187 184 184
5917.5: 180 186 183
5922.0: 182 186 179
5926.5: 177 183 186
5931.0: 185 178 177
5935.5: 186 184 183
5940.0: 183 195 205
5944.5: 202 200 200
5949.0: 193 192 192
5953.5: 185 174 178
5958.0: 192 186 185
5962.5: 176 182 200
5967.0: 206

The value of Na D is 2.5 angstrom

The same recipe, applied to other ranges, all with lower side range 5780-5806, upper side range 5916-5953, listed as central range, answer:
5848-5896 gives 3.89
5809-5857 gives -0.90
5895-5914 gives 0.41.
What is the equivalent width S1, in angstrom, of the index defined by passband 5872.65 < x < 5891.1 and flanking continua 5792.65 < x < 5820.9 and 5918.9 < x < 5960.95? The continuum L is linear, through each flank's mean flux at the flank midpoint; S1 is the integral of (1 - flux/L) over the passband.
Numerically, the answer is 2.5 angstrom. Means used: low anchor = 194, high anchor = 187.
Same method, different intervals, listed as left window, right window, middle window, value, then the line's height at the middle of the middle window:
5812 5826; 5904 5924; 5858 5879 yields 1.16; 190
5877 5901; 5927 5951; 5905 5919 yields -0.72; 175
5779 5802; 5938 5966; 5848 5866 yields 0.10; 190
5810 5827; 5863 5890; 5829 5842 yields -0.55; 188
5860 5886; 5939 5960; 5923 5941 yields 0.53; 188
